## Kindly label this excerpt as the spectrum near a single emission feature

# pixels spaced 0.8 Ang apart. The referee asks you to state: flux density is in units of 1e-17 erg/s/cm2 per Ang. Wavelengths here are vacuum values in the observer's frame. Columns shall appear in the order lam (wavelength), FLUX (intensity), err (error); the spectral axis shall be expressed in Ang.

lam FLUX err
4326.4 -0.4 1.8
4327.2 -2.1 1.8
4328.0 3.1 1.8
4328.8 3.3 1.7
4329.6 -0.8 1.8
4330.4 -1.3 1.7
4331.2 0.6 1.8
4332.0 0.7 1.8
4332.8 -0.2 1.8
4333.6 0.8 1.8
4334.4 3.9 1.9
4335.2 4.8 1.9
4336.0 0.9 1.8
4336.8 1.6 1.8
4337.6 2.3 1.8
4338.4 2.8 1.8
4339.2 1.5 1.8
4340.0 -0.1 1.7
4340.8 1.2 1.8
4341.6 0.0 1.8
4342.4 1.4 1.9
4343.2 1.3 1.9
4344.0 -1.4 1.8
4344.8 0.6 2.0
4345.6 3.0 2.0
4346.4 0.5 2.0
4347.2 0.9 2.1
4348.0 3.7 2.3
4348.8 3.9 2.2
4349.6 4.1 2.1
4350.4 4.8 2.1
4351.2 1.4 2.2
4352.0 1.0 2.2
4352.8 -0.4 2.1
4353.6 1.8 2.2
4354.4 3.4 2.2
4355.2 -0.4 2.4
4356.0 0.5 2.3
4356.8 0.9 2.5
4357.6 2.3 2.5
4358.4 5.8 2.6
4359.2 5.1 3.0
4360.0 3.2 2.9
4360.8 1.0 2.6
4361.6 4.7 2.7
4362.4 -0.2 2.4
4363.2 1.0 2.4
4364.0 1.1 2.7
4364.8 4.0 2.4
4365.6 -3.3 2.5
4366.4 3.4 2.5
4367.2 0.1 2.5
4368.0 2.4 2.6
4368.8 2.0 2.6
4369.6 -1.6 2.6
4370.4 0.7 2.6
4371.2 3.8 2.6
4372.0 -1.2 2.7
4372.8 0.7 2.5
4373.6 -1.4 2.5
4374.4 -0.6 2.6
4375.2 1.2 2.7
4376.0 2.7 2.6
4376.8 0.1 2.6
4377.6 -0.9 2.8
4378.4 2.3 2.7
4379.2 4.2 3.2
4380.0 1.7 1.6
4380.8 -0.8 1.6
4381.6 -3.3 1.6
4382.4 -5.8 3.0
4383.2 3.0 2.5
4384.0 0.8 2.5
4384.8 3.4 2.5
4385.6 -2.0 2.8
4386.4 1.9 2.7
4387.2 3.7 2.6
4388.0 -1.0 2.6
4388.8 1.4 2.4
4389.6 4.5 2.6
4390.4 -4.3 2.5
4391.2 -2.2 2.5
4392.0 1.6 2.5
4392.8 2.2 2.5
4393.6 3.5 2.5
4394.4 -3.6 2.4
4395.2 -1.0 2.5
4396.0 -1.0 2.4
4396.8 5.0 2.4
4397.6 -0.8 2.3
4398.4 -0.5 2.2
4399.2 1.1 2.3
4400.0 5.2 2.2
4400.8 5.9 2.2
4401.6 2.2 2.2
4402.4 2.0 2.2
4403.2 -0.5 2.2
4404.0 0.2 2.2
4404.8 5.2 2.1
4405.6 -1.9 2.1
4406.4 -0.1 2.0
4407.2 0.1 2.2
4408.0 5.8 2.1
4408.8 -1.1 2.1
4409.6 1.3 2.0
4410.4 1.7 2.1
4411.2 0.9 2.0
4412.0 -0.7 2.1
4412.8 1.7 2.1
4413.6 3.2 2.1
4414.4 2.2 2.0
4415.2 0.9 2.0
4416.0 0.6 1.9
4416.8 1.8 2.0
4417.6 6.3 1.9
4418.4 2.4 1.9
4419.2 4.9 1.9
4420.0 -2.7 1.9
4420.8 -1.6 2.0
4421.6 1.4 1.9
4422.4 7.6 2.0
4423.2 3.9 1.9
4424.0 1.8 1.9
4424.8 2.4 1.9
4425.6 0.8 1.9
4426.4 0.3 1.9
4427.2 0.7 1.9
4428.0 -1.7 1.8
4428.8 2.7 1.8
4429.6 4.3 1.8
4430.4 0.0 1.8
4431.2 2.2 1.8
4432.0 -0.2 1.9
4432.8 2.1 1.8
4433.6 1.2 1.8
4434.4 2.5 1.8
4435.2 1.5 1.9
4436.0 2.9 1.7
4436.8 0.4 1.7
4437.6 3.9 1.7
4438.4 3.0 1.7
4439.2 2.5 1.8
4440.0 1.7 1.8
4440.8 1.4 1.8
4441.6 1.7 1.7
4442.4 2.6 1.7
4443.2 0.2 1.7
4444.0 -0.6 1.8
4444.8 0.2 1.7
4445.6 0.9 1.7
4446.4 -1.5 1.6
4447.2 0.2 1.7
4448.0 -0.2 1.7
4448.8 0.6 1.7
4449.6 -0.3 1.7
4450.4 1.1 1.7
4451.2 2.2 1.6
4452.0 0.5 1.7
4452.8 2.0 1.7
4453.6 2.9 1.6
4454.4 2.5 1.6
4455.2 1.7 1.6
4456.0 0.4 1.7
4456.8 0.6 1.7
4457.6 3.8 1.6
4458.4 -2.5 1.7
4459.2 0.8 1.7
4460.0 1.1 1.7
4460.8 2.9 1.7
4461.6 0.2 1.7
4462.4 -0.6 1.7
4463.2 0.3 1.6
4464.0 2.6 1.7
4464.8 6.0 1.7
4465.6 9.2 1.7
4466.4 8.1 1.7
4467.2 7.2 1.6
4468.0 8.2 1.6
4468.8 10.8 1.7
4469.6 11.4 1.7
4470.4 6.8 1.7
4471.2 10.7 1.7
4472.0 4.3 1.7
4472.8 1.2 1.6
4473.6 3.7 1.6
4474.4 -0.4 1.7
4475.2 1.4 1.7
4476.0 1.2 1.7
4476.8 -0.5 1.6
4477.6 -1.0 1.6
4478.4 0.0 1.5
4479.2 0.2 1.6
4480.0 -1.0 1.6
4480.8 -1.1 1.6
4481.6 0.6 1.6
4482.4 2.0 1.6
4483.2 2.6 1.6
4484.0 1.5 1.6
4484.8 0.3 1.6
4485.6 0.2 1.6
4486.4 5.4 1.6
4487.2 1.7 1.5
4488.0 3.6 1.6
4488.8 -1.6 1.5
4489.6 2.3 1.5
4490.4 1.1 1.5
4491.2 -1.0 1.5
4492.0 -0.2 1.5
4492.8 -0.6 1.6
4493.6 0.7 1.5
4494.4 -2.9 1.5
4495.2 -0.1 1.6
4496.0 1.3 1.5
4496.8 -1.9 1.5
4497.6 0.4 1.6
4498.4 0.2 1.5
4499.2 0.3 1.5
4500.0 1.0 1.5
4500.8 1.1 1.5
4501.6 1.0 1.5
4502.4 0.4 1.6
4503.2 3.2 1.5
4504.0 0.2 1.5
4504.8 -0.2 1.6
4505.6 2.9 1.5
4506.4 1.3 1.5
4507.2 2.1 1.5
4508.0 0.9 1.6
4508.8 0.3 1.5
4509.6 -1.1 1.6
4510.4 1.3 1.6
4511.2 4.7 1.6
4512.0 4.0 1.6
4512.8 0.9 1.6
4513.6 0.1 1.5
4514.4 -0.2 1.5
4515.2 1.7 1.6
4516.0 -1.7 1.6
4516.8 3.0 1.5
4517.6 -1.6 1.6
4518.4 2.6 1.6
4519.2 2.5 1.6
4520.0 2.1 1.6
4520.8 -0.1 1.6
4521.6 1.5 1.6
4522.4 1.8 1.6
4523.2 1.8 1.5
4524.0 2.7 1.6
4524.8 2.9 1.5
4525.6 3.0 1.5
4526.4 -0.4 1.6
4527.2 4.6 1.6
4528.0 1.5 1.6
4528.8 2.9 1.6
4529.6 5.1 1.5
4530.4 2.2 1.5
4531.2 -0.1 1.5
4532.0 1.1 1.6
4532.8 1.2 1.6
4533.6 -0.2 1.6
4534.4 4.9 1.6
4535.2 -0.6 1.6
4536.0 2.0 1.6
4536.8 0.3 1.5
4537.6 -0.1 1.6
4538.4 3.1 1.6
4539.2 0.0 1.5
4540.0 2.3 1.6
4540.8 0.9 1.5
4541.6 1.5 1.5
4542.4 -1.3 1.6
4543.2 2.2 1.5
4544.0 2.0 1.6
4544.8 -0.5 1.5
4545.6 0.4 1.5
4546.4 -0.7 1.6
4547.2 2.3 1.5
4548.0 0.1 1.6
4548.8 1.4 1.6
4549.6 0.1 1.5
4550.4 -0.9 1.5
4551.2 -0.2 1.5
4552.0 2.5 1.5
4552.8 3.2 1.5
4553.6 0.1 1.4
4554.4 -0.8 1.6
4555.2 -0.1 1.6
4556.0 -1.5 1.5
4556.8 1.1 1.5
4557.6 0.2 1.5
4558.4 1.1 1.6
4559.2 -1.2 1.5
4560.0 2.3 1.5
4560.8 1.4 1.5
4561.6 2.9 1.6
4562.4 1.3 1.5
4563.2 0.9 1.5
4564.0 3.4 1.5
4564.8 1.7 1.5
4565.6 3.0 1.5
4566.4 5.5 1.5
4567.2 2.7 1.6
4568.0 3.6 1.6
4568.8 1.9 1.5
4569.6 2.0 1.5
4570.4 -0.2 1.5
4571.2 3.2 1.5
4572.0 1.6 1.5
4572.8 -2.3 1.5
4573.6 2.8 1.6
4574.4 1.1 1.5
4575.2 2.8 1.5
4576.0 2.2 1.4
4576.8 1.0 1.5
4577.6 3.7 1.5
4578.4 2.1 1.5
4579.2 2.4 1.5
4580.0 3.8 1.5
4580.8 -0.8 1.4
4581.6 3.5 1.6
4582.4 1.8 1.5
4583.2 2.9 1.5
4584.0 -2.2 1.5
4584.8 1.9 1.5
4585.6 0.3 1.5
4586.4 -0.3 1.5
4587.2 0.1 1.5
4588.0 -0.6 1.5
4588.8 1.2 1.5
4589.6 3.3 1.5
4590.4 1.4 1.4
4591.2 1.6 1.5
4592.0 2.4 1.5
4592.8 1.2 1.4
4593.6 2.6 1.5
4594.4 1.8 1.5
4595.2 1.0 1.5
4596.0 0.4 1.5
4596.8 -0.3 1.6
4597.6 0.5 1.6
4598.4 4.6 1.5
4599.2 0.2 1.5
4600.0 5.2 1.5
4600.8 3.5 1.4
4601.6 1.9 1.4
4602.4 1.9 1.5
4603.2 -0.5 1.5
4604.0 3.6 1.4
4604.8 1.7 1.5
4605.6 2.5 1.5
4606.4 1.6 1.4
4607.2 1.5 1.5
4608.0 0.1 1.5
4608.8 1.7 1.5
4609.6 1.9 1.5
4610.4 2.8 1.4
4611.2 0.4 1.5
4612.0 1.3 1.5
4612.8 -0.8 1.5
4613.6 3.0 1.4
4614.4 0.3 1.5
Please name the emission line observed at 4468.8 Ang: [O II]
